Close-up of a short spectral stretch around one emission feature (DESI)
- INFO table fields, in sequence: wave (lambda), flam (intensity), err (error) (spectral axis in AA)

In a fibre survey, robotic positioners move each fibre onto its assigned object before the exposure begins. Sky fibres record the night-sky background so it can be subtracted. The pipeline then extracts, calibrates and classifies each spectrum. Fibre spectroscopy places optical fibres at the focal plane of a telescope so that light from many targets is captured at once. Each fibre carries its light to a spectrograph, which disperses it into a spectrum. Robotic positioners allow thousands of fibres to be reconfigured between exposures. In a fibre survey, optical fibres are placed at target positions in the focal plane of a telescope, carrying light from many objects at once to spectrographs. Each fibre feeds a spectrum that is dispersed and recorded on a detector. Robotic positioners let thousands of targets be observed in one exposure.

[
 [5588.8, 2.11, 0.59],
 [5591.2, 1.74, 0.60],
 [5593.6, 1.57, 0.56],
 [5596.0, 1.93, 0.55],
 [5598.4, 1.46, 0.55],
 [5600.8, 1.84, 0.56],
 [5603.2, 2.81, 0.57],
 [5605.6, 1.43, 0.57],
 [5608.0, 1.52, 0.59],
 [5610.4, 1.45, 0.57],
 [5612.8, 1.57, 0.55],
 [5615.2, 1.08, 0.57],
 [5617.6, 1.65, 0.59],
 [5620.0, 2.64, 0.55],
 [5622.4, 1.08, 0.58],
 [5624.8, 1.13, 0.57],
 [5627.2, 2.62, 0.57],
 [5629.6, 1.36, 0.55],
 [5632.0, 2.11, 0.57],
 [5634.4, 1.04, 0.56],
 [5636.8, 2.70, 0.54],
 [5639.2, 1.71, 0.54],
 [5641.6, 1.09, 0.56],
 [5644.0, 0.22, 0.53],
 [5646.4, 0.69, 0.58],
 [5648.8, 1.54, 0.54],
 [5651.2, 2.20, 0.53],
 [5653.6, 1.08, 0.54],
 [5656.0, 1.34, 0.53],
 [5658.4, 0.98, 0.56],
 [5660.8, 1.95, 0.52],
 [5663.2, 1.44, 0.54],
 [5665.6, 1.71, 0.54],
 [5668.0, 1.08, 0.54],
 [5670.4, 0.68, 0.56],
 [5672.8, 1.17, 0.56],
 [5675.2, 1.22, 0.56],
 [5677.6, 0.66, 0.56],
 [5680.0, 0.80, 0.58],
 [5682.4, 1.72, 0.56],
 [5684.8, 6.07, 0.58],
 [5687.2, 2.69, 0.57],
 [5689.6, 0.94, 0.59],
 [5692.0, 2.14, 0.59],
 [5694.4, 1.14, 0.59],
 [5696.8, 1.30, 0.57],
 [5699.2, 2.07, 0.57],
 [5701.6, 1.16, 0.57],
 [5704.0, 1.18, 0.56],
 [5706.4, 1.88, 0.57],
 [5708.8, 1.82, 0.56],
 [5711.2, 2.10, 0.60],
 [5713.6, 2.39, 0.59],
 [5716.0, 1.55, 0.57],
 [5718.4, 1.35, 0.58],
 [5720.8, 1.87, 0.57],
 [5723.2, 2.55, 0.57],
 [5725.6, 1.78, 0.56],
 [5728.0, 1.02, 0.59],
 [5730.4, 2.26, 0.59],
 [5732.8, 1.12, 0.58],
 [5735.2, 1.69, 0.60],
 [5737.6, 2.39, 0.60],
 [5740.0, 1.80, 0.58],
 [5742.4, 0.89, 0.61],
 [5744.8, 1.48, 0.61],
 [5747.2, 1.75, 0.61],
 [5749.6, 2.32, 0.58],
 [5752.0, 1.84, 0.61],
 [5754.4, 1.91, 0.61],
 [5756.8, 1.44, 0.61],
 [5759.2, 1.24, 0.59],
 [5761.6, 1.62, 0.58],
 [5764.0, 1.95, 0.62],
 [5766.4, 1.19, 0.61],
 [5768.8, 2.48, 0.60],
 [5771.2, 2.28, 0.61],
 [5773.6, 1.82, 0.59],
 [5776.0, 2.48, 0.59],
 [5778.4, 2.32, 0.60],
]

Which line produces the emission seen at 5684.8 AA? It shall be H-gamma 4340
